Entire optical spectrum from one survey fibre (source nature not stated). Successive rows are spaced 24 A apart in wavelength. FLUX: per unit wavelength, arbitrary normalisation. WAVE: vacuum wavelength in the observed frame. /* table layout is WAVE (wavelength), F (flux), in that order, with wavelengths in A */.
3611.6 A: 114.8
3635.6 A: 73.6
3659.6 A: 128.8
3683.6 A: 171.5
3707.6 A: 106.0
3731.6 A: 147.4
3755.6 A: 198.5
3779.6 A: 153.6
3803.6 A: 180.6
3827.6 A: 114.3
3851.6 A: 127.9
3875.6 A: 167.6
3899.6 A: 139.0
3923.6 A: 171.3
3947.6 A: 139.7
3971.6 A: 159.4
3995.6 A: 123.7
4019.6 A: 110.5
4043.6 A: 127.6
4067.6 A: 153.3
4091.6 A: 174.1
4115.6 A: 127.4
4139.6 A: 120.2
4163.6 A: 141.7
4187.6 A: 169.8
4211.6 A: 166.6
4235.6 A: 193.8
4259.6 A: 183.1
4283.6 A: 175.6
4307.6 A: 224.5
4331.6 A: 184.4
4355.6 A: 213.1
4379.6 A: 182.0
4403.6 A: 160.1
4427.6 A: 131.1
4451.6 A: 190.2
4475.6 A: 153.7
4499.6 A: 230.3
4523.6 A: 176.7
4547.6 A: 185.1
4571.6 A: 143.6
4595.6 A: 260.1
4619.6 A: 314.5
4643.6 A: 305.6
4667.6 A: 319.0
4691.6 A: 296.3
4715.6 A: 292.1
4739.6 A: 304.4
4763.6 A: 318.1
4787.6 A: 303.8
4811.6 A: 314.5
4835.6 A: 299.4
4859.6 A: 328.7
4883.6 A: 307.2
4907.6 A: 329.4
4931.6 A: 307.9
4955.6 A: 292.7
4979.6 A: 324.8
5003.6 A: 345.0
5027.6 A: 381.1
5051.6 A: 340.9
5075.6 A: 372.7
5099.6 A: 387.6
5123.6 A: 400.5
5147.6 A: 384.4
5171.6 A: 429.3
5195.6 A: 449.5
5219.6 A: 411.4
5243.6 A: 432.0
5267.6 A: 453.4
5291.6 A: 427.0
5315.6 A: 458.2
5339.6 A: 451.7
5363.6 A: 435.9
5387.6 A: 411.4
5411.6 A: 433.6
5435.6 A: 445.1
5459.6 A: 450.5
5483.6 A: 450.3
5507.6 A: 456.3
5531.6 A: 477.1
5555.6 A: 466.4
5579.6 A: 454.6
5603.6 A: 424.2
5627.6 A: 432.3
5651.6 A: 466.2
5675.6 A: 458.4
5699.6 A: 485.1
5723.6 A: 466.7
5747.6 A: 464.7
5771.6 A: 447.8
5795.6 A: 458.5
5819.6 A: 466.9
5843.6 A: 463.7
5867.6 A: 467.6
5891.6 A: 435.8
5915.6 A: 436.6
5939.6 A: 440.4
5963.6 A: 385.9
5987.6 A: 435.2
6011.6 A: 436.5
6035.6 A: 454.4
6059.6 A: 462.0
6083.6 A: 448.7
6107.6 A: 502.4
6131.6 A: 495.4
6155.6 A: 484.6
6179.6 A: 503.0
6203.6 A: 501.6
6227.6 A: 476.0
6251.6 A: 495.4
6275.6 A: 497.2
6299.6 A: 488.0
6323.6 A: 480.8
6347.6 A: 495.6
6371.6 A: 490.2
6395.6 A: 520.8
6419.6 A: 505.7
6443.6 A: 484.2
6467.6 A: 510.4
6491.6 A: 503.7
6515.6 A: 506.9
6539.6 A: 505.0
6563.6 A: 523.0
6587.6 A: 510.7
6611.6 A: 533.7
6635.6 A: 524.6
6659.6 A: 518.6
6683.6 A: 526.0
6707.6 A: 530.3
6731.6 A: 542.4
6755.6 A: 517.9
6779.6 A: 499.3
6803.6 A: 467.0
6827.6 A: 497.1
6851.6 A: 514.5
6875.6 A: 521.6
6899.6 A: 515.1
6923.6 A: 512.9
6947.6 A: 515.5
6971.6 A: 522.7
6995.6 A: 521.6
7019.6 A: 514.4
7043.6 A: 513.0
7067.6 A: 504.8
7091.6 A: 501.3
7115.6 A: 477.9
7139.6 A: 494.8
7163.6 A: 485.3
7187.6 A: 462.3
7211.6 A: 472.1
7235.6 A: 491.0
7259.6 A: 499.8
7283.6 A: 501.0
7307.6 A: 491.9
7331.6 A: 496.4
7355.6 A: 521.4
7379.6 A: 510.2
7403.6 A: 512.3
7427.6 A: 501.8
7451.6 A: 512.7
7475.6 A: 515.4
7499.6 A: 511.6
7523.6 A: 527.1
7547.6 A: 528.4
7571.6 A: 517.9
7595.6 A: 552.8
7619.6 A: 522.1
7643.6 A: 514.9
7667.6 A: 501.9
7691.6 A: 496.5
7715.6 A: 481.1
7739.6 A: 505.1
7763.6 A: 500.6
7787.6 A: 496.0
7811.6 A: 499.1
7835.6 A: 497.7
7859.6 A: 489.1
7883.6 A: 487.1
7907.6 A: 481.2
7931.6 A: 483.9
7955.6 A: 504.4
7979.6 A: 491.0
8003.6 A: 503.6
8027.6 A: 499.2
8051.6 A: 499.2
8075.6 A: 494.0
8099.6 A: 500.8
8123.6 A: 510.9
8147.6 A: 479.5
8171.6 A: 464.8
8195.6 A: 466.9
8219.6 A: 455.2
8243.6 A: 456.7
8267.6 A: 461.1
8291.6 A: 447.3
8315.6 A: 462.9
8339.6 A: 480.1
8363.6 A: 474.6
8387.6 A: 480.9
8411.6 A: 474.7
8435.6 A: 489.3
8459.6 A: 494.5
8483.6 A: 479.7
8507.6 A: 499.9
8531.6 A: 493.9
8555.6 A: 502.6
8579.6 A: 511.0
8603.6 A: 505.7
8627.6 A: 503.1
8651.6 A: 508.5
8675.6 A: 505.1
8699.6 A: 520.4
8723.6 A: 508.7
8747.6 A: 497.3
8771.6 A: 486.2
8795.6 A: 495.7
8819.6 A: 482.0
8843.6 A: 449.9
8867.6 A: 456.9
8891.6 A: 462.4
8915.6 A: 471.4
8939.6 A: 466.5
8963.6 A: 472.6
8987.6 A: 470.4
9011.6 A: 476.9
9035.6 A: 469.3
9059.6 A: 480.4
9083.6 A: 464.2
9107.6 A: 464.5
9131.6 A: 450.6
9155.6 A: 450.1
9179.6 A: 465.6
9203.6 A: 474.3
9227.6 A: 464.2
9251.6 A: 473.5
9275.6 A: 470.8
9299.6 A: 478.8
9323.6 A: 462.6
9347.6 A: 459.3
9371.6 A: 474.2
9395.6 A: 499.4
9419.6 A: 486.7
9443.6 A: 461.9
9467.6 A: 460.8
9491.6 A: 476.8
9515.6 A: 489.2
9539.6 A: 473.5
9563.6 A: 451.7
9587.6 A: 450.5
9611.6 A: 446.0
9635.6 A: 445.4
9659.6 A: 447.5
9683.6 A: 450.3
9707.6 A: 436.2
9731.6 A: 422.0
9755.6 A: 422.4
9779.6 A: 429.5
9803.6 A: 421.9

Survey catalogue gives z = 0.153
